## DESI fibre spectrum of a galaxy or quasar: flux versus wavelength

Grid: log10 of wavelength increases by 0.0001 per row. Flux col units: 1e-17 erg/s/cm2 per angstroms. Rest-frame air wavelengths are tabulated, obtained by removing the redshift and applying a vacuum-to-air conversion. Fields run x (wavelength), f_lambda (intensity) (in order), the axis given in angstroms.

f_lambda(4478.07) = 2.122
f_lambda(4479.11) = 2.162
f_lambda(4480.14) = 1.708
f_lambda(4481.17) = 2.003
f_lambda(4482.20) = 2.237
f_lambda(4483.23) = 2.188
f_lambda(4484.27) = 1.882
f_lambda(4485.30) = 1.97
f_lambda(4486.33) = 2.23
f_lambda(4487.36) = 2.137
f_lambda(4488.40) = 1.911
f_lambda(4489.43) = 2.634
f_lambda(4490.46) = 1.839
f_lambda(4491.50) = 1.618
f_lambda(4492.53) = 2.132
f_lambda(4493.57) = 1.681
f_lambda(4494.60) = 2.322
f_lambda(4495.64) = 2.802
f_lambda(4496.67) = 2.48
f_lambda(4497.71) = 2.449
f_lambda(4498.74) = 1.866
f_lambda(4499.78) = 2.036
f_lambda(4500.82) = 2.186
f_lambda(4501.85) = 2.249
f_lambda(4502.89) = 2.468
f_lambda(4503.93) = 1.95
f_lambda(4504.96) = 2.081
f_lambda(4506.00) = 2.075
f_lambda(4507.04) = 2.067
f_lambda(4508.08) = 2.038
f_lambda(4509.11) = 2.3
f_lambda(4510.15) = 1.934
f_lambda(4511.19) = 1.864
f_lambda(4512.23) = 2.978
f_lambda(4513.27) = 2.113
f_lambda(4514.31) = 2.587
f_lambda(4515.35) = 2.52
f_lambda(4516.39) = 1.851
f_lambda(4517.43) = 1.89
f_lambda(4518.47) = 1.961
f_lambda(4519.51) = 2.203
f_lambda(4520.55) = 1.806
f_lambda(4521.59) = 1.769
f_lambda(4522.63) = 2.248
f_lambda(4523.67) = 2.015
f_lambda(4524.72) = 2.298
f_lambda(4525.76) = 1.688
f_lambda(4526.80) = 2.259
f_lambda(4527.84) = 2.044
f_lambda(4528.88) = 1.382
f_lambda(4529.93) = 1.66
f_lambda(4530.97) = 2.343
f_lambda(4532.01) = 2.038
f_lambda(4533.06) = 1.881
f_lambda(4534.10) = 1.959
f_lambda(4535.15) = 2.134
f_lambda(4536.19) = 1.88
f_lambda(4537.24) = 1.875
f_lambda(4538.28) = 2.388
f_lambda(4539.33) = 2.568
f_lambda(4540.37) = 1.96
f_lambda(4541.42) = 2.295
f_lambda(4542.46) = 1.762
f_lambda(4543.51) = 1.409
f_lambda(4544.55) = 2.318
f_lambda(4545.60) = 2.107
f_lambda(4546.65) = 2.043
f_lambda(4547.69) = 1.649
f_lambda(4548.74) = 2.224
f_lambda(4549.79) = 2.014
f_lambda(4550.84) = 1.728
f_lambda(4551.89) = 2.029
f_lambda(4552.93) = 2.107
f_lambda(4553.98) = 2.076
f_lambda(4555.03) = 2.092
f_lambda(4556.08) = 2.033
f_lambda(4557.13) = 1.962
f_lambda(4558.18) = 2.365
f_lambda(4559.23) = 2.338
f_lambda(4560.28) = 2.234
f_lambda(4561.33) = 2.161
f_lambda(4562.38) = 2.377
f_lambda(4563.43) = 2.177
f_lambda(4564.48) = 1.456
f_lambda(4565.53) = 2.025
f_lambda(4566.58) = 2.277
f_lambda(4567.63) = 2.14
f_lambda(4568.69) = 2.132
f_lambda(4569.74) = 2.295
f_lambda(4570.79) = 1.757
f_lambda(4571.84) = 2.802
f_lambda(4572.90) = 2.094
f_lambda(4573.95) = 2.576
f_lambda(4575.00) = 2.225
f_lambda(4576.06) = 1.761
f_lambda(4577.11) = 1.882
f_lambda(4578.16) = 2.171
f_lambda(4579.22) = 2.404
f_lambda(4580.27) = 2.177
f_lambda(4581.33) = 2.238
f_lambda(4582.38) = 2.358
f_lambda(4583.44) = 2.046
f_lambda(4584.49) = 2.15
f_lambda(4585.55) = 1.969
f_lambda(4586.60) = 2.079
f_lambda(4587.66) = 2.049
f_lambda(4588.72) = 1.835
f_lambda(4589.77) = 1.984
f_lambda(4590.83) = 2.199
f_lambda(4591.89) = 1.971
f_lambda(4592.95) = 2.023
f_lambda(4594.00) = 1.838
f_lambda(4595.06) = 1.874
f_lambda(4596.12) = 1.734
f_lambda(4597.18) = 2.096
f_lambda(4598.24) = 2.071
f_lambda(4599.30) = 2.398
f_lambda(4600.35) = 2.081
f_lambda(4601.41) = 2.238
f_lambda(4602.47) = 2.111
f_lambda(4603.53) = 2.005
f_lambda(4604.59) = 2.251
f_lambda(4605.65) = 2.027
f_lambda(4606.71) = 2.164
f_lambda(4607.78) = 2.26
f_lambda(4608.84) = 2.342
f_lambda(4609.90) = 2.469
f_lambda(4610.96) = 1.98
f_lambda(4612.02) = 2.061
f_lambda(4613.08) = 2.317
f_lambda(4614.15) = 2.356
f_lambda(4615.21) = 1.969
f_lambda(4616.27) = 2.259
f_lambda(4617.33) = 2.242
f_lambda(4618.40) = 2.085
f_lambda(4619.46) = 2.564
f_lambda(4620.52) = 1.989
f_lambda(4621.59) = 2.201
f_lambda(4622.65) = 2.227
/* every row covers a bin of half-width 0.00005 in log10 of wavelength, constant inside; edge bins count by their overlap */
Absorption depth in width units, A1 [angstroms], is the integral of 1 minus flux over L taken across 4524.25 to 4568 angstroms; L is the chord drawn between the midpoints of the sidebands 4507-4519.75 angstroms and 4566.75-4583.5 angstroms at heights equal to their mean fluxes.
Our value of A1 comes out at 2.96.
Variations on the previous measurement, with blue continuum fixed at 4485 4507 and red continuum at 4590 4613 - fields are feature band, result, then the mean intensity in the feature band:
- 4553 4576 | -0.43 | 2.16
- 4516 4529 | 1.00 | 1.97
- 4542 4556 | 1.04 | 1.97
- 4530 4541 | 0.24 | 2.09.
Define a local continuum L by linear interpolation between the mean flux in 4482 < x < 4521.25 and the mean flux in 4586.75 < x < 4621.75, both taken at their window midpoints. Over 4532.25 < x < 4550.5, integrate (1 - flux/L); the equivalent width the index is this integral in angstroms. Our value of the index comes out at 0.9 angstroms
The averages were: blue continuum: 2.14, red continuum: 2.12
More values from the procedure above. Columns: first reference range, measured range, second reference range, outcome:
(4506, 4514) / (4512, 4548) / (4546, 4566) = 1.4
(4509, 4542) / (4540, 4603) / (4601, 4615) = 1.7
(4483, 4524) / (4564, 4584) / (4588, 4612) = -0.5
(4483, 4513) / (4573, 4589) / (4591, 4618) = 0.0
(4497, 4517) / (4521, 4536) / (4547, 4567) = 1.1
